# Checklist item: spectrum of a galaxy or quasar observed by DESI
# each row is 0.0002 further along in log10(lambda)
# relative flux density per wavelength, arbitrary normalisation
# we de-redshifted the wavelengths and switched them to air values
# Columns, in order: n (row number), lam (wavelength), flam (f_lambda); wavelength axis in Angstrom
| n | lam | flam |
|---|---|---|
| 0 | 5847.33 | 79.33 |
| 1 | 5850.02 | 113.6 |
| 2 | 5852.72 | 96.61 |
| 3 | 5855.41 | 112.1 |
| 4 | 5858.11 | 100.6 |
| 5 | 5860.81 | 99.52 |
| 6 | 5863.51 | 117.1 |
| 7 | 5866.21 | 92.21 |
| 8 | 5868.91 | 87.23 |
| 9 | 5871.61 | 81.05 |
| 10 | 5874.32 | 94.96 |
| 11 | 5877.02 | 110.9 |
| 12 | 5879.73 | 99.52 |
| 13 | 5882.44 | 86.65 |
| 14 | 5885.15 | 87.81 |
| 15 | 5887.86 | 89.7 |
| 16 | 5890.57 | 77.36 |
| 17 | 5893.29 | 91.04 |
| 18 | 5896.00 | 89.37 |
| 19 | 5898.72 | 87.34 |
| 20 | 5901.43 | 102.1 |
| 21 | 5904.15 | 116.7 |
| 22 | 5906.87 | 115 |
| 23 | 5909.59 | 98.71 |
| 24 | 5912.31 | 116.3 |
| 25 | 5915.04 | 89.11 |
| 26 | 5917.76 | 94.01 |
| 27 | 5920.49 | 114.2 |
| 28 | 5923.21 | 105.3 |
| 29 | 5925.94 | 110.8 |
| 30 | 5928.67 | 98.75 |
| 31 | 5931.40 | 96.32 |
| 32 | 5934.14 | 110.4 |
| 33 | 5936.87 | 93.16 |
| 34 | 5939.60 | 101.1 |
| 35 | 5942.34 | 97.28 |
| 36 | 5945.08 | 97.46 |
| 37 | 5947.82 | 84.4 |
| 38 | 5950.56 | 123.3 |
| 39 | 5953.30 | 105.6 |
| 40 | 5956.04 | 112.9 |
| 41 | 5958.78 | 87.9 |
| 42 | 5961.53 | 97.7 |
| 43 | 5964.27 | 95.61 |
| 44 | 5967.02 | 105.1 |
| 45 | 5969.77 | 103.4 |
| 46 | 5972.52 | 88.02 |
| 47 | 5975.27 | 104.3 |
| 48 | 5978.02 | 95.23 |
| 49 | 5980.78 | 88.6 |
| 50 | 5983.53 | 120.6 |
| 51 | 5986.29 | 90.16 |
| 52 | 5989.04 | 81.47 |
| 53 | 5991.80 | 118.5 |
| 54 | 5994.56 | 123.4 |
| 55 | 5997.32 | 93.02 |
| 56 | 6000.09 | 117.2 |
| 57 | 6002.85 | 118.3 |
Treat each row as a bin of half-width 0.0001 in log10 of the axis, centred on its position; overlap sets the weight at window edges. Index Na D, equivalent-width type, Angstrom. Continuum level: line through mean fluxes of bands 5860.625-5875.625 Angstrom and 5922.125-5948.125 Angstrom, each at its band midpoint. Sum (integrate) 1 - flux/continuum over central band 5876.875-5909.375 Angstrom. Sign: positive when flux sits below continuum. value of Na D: 0.4 Angstrom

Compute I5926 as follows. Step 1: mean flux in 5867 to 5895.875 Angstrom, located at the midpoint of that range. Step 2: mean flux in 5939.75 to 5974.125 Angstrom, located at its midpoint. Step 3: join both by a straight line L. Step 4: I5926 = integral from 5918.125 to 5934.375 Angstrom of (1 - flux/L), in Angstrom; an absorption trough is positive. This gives -1.48 Angstrom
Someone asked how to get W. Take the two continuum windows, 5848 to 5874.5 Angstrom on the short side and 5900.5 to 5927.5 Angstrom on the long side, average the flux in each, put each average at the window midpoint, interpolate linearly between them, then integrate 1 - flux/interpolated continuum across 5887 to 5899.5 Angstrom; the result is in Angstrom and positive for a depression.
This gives 2.0 Angstrom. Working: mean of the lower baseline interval 99.2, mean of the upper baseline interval 106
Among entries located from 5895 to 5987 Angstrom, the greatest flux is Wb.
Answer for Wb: 123.3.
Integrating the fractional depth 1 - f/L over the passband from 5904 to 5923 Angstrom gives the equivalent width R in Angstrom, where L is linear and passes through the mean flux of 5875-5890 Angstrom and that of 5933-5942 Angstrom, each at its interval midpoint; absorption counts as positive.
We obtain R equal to -1.5 Angstrom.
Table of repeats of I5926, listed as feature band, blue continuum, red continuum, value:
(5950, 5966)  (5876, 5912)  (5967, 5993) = -0.71 Angstrom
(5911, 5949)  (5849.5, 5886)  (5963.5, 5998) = -0.37 Angstrom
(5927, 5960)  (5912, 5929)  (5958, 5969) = -0.20 Angstrom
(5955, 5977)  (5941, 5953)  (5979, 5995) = 0.56 Angstrom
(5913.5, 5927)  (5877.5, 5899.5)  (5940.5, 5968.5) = -1.10 Angstrom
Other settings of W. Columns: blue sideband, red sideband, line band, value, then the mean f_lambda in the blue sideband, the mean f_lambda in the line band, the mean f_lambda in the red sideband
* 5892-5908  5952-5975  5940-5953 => -0.16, 100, 101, 99.8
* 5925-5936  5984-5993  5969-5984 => 0.15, 103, 98.7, 98.7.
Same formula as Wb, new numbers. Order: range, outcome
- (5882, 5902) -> 102.1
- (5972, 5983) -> 104.3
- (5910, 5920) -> 116.3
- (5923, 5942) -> 110.8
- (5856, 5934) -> 117.1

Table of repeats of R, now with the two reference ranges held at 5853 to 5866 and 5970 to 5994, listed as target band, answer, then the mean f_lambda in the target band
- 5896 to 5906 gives 0.22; 101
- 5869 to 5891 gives 2.71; 91.4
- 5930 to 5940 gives 0.15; 100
